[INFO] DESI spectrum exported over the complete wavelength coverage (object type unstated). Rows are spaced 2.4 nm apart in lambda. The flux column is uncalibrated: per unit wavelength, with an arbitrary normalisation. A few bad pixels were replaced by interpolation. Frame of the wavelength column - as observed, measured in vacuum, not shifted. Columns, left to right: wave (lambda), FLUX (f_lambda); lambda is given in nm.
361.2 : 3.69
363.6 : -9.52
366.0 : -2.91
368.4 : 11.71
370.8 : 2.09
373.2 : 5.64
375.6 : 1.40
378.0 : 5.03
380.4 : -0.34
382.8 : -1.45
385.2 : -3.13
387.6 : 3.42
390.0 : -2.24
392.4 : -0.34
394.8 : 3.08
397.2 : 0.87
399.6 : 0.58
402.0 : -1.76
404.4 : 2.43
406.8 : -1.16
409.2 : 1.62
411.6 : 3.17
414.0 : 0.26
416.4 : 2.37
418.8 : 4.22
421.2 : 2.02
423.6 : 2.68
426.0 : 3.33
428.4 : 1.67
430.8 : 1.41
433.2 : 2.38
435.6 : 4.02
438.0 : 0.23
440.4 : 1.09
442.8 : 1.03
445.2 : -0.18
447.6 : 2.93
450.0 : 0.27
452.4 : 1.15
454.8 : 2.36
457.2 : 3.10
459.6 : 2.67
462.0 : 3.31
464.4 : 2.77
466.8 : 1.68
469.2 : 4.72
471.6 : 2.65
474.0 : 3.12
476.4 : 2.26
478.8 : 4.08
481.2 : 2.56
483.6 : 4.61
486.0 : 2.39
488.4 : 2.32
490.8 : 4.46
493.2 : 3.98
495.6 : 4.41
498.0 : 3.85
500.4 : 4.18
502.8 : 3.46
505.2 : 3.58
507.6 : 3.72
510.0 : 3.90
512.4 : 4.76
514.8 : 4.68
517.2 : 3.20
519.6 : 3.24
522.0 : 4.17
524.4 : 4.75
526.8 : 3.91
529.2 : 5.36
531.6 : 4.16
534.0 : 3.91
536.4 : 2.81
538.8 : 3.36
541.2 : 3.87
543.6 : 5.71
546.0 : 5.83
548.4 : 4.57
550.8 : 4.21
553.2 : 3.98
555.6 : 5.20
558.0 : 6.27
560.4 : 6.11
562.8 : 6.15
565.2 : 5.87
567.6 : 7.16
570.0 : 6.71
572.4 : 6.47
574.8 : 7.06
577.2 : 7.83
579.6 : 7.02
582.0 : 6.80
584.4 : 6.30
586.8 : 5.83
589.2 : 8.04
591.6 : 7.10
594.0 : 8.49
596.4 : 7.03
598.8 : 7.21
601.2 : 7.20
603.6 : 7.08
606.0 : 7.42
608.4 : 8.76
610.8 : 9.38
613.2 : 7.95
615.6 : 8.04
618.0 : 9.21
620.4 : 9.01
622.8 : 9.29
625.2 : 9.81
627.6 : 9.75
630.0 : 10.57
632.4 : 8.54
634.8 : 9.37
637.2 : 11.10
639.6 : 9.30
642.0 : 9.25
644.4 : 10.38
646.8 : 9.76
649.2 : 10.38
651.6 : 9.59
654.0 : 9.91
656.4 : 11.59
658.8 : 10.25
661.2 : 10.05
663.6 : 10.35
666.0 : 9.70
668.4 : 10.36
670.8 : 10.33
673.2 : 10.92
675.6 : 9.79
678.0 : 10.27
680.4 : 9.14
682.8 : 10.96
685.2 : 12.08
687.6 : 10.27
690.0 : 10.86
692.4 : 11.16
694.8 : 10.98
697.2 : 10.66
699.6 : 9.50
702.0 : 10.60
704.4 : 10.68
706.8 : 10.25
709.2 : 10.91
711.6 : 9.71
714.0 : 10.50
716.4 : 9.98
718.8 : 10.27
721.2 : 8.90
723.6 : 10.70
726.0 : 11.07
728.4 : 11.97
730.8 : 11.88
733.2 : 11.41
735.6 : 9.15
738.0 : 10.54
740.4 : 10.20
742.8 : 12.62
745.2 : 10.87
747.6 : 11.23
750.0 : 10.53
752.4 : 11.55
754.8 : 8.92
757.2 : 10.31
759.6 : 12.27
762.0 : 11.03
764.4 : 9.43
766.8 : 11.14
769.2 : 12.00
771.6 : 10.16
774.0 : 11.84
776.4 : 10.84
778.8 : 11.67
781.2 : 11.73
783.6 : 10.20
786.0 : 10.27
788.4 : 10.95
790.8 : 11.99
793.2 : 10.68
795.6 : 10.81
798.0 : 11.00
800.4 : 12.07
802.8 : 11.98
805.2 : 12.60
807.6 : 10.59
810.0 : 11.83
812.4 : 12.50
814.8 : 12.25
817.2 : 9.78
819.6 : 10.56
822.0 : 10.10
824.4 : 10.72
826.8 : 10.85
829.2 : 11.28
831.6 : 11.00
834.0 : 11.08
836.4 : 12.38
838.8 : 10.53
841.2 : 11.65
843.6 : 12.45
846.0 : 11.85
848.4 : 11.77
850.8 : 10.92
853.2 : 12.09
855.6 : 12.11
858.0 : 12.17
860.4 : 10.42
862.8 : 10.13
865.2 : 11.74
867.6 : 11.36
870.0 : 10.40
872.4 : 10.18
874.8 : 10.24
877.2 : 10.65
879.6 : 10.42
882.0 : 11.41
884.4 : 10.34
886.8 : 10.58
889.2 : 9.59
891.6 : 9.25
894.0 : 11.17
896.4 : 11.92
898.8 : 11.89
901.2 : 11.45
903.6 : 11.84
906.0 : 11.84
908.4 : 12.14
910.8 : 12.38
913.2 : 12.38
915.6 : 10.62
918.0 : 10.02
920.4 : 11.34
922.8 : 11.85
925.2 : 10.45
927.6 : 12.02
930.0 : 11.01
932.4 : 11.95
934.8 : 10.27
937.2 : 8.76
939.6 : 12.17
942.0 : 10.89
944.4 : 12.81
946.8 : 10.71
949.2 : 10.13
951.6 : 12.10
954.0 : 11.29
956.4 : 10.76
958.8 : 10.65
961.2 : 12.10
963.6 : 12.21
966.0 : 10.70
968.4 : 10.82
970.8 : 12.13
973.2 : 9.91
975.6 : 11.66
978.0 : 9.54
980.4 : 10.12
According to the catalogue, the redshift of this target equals 0.396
